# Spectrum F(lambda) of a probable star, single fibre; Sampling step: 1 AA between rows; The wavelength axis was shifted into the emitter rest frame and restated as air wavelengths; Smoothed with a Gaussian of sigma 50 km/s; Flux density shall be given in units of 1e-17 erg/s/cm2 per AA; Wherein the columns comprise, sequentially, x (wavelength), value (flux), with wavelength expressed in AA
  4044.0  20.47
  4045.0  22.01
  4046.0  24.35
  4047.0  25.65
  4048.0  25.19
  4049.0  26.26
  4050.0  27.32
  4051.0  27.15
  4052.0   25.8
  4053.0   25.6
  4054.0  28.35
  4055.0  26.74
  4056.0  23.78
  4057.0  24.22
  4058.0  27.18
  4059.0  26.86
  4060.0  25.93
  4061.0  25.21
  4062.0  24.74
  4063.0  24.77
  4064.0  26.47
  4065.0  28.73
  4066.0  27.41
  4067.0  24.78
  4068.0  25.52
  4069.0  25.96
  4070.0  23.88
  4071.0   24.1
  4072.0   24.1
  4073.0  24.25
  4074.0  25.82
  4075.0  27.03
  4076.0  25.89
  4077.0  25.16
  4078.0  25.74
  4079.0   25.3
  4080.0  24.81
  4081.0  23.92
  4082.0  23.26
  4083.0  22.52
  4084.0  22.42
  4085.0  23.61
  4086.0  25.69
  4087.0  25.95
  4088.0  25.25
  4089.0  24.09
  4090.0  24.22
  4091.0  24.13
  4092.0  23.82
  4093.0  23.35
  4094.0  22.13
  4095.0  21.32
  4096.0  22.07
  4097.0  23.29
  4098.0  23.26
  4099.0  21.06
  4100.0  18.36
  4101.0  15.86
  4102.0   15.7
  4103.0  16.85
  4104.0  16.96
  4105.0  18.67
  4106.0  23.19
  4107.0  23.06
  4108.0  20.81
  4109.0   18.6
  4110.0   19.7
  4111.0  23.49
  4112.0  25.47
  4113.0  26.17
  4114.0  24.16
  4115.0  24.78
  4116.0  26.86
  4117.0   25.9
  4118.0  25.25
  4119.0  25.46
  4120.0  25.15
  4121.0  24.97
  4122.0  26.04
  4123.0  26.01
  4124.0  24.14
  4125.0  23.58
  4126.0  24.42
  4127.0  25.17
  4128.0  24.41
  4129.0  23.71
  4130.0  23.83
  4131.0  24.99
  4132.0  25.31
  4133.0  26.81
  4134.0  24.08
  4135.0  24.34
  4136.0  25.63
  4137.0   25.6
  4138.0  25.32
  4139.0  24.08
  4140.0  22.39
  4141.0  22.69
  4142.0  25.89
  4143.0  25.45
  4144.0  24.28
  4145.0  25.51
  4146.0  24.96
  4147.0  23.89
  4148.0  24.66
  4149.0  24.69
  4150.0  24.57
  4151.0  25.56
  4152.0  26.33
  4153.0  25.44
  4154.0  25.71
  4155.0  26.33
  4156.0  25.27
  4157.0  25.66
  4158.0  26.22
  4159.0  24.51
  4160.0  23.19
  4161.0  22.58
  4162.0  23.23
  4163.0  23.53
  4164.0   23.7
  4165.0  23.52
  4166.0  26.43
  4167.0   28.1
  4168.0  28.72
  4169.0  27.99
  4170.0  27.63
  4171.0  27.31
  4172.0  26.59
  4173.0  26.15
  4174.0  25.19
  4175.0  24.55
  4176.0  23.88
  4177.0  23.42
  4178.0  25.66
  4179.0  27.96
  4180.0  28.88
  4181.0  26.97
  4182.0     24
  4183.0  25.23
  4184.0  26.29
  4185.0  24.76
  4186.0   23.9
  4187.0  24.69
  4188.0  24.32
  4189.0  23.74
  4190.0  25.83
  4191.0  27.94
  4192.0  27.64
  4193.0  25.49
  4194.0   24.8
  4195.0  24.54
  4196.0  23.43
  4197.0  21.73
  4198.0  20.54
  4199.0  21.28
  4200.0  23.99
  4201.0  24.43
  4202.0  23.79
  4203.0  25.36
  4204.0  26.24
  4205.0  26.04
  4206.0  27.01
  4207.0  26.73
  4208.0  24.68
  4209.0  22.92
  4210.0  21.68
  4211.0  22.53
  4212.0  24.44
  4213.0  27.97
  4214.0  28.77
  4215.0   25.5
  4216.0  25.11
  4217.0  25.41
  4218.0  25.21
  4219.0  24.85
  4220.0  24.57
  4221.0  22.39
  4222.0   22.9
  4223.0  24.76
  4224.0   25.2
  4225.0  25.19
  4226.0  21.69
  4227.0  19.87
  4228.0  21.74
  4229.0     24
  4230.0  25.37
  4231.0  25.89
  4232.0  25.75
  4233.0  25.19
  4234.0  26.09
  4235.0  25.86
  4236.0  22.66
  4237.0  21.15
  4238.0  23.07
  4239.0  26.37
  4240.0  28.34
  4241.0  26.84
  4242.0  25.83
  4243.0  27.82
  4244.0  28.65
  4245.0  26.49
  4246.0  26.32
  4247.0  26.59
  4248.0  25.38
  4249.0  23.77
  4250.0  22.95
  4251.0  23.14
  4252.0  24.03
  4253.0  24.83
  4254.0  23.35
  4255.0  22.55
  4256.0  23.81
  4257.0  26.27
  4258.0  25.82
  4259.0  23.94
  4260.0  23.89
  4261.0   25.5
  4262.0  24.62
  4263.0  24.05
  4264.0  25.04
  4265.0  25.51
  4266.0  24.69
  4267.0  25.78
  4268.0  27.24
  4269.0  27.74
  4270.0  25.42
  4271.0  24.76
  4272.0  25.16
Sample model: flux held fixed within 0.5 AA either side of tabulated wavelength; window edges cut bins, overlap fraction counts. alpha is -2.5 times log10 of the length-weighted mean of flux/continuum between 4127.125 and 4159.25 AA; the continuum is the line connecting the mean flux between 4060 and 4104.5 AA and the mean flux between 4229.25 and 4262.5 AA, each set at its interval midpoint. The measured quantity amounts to -0.03 mag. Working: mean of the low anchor 23.6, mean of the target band 24.9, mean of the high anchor 25.1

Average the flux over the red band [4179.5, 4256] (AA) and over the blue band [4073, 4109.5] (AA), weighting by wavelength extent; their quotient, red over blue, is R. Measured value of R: 1.10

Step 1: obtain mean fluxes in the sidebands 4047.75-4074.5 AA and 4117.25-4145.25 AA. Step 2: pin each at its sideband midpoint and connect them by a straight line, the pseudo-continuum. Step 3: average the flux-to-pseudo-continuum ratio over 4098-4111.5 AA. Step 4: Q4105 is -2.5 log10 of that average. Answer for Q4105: 0.27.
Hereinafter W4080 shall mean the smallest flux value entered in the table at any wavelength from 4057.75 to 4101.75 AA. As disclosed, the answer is 15.86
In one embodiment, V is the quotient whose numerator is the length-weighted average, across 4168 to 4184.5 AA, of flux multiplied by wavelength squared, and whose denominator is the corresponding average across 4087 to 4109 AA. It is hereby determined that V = 1.27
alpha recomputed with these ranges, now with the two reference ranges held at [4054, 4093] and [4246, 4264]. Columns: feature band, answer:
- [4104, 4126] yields 0.054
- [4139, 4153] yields 0.007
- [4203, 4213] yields -0.012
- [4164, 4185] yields -0.059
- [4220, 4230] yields 0.059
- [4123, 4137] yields 0.008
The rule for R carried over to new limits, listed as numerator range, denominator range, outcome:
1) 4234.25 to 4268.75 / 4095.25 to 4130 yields 1.10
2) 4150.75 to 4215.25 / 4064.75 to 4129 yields 1.07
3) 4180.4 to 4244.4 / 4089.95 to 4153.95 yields 1.05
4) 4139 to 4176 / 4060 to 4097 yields 1.02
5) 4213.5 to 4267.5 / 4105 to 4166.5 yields 1.01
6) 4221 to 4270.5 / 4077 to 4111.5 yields 1.12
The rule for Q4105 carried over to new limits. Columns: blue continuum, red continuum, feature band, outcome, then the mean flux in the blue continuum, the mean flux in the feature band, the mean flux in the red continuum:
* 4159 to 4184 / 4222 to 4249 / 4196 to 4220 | 0.03 mag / 25.6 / 24.6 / 25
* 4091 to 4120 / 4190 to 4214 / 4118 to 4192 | -0.08 mag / 22.1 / 25.2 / 24.7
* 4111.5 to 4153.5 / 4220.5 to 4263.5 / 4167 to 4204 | -0.02 mag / 25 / 25.3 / 24.6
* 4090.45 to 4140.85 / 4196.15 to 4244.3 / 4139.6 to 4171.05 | -0.06 mag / 23.2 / 25.2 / 24.6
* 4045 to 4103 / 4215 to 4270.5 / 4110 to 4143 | -0.01 mag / 24.4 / 24.8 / 24.9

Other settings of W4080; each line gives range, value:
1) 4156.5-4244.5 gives 19.87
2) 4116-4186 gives 22.39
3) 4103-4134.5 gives 16.85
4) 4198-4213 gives 20.54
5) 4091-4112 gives 15.7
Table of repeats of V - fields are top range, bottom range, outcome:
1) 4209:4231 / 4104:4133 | 1.06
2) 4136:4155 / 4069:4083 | 1.04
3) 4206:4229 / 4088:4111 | 1.22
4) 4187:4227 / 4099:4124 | 1.15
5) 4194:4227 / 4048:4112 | 1.09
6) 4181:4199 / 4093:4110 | 1.27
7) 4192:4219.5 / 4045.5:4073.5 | 1.03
